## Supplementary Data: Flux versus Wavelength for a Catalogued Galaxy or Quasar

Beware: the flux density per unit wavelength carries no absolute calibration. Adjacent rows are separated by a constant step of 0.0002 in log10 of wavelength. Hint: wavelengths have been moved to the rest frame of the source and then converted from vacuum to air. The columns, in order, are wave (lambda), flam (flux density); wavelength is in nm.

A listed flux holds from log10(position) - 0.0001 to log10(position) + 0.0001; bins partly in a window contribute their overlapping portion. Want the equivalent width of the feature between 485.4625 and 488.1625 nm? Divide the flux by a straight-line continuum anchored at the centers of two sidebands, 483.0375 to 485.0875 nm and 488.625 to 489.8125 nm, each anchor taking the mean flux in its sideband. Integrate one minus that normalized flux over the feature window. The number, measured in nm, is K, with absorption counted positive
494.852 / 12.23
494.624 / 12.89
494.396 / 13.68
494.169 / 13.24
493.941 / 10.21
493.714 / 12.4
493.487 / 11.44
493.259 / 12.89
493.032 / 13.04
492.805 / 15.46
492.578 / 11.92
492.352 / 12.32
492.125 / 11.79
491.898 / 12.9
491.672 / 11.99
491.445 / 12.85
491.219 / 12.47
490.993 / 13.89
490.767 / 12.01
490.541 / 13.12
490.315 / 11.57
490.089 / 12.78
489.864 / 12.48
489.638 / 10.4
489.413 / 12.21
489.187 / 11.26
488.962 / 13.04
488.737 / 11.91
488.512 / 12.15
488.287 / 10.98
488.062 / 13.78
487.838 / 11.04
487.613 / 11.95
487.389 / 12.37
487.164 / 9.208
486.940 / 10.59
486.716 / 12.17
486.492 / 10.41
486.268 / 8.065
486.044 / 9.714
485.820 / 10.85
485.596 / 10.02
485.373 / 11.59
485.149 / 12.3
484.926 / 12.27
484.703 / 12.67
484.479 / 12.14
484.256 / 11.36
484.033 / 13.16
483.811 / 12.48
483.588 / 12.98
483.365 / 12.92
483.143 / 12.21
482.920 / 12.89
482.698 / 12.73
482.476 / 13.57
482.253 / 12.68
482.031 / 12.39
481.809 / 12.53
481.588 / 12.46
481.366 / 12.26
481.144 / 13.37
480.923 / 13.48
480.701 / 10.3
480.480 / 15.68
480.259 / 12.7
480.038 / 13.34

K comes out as 0.281 nm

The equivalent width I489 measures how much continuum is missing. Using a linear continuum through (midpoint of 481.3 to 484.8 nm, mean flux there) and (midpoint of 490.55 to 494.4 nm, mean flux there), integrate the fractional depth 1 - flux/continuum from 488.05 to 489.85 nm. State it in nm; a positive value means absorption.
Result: 0.10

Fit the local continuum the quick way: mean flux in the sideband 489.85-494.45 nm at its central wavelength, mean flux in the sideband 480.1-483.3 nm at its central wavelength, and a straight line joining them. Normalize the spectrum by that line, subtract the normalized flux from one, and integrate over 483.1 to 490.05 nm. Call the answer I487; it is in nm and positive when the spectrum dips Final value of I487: 0.58 nm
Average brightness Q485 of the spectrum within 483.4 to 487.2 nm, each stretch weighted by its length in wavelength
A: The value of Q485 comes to 11.4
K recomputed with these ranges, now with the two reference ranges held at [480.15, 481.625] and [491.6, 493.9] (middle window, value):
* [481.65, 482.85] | 0.01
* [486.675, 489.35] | 0.21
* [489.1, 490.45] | 0.09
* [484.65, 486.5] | 0.28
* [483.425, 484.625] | 0.03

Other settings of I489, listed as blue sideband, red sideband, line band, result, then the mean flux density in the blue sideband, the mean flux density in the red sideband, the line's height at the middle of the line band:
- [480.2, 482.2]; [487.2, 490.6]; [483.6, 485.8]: 0.08 nm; 12.8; 12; 12.4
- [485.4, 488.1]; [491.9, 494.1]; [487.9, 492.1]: -0.24 nm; 10.8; 12.4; 11.6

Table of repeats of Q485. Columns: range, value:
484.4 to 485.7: 11.8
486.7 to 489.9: 11.7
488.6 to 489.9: 11.8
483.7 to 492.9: 11.9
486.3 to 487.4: 10.6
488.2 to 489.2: 12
